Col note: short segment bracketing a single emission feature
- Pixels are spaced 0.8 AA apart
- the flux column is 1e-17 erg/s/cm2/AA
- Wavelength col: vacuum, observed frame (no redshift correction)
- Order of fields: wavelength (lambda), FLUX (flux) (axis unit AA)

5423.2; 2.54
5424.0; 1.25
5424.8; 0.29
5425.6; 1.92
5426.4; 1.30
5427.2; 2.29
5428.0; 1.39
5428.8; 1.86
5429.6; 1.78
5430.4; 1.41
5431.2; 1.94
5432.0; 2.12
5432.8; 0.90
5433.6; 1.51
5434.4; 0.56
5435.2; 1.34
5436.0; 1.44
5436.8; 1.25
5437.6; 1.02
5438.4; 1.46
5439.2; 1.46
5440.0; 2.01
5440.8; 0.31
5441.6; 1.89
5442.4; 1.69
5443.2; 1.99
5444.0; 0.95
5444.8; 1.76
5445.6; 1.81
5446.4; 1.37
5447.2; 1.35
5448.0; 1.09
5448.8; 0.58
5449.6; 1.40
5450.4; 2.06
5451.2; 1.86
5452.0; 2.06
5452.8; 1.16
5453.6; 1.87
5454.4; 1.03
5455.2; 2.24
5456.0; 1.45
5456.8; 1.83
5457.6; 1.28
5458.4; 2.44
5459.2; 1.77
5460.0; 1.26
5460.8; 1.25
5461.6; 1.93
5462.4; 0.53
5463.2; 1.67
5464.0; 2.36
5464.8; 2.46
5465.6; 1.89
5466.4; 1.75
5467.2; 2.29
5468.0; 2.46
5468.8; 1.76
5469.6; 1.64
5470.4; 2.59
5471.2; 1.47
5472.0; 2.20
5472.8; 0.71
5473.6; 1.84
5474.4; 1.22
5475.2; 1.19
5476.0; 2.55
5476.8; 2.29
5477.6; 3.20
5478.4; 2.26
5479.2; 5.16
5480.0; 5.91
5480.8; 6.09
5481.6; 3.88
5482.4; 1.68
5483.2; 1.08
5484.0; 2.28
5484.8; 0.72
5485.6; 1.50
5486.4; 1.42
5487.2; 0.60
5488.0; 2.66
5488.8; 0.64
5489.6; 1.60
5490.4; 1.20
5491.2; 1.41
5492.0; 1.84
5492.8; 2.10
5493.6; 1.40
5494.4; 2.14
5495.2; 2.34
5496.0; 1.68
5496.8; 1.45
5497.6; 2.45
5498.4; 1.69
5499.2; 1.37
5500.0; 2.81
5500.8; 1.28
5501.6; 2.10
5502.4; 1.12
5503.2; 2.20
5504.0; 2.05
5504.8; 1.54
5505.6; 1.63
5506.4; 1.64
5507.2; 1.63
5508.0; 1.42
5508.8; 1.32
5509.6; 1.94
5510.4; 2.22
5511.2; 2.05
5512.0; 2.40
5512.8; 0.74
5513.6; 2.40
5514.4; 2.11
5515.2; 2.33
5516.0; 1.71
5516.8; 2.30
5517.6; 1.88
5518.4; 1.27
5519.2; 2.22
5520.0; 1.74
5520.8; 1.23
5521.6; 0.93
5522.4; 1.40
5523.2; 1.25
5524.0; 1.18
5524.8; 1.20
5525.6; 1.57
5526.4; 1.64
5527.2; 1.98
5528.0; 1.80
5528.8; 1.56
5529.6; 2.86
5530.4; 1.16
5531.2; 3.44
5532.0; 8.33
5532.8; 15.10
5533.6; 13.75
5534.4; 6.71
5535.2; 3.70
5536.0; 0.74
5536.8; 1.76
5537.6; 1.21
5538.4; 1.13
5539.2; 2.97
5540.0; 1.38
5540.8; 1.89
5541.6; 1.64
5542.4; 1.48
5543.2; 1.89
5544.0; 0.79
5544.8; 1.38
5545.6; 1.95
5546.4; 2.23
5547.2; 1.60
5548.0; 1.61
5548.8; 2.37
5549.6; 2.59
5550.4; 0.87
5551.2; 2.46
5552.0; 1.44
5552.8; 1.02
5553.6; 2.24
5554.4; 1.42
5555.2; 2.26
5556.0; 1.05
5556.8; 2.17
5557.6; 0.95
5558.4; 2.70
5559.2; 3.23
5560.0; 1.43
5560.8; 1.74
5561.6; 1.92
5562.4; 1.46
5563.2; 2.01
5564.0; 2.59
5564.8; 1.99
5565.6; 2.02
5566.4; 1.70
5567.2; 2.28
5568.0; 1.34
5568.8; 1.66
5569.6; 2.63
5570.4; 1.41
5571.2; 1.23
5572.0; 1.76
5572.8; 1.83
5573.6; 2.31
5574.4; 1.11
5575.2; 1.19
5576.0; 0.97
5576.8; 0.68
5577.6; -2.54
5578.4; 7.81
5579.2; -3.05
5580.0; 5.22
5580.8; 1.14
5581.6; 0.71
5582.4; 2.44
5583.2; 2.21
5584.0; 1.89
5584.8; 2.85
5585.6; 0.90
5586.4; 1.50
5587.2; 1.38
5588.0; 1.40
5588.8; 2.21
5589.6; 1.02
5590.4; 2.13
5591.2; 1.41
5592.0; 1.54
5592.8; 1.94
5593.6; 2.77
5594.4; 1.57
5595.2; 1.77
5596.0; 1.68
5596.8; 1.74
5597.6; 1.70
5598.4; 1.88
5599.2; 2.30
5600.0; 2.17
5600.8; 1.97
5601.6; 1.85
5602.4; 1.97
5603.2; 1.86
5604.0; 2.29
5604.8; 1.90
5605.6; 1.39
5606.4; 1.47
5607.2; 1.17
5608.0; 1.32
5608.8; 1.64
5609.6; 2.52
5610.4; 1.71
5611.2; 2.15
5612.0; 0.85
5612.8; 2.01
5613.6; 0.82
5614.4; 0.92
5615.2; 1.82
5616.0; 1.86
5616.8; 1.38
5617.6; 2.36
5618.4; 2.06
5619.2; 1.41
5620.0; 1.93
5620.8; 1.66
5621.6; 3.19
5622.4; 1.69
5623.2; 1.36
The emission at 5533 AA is [O III] 5007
